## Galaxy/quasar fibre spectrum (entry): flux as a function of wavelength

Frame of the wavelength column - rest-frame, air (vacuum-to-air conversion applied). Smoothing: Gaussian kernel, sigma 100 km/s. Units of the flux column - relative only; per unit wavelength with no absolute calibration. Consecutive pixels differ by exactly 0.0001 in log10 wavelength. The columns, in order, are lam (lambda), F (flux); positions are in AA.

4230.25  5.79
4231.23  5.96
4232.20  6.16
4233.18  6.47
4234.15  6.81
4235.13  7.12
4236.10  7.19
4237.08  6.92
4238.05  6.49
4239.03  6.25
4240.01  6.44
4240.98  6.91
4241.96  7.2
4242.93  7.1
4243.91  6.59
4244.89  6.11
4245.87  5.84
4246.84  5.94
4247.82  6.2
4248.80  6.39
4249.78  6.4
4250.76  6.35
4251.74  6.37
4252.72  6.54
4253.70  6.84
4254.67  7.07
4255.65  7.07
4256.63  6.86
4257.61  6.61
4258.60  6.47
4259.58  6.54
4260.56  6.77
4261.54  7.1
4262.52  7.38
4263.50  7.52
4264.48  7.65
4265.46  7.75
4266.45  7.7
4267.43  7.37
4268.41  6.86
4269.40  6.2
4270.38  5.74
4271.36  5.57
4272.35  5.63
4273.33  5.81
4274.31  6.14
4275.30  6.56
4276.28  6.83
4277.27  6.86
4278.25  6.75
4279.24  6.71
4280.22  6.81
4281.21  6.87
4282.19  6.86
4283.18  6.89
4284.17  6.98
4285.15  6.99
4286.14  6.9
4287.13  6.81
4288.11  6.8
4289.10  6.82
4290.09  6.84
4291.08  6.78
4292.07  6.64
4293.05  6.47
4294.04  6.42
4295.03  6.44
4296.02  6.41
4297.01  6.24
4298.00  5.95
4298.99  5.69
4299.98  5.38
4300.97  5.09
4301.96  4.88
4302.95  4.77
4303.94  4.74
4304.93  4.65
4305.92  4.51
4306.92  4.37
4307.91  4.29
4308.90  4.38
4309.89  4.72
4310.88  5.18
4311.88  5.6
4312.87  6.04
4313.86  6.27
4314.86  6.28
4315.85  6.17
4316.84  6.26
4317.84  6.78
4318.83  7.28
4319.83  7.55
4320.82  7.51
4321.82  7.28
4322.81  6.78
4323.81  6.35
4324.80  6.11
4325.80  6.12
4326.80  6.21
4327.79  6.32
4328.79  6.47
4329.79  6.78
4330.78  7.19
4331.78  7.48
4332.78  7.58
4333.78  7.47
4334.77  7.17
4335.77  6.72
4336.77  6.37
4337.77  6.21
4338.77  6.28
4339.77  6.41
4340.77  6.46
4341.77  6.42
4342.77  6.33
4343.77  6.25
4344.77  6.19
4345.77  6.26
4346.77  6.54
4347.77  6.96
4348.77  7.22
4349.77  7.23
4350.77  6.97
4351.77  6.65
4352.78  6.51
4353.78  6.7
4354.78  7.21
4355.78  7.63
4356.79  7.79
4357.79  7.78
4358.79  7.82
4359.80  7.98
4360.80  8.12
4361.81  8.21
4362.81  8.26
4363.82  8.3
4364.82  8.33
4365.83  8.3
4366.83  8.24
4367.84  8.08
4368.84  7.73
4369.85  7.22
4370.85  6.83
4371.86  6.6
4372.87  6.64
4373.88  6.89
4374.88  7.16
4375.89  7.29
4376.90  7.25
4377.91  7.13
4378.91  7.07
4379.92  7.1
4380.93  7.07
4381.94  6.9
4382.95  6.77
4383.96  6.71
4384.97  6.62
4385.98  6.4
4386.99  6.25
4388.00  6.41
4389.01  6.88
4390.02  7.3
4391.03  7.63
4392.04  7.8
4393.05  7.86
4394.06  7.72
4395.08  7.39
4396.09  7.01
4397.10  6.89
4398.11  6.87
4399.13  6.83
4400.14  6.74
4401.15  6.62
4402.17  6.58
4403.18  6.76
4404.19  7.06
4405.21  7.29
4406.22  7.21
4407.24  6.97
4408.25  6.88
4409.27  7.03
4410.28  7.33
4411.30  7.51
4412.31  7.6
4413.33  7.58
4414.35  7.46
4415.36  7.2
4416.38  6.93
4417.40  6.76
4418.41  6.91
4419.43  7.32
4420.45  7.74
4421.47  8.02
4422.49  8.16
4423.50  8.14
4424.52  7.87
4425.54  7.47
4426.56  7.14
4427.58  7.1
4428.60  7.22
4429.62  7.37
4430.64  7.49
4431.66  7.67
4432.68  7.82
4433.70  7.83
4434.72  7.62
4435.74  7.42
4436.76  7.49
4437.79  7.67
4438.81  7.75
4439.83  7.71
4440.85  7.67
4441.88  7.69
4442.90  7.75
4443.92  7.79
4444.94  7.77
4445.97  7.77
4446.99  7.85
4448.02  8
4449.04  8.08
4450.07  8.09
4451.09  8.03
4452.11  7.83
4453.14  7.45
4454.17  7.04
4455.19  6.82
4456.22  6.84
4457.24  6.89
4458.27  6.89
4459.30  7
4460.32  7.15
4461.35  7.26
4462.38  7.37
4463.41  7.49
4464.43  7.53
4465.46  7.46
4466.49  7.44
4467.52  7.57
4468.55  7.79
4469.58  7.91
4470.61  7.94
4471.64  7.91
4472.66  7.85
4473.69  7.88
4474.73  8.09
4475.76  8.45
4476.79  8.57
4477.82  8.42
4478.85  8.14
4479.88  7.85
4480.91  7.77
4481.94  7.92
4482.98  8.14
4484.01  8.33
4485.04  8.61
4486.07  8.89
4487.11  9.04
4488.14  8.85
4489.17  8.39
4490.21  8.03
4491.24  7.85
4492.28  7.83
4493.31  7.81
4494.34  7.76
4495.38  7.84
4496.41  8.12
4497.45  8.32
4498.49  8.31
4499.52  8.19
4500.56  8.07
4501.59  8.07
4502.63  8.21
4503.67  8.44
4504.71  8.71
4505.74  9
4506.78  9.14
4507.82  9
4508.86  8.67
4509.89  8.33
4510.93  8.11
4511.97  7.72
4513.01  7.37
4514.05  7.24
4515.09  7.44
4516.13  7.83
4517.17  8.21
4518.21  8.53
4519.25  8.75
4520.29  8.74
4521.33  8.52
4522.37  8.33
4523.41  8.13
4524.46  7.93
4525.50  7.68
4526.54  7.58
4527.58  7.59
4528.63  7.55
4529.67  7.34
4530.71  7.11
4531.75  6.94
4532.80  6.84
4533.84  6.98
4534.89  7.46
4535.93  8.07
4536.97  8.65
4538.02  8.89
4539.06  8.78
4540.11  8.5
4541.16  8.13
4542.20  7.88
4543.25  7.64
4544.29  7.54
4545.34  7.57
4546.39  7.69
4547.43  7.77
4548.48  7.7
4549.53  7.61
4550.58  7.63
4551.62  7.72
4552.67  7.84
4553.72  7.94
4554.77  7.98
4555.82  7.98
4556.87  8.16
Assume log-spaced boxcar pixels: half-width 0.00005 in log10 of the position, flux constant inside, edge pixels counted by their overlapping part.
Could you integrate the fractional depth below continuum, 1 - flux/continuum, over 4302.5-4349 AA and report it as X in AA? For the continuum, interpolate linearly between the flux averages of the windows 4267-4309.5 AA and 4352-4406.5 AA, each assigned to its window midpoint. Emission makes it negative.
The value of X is 2.47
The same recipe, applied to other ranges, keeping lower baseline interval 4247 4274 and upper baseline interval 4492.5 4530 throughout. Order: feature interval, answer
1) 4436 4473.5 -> 1.11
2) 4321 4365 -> 1.10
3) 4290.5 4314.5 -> 4.91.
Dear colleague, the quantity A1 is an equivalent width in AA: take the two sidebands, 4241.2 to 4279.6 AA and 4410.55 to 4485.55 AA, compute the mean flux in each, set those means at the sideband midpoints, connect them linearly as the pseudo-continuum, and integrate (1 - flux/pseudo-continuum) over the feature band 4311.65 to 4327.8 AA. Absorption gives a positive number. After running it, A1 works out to 1.0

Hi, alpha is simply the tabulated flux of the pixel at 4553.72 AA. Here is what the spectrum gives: 7.94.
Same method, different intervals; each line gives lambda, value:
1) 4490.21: 8.03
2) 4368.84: 7.73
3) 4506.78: 9.14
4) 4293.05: 6.47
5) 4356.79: 7.79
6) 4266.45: 7.7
